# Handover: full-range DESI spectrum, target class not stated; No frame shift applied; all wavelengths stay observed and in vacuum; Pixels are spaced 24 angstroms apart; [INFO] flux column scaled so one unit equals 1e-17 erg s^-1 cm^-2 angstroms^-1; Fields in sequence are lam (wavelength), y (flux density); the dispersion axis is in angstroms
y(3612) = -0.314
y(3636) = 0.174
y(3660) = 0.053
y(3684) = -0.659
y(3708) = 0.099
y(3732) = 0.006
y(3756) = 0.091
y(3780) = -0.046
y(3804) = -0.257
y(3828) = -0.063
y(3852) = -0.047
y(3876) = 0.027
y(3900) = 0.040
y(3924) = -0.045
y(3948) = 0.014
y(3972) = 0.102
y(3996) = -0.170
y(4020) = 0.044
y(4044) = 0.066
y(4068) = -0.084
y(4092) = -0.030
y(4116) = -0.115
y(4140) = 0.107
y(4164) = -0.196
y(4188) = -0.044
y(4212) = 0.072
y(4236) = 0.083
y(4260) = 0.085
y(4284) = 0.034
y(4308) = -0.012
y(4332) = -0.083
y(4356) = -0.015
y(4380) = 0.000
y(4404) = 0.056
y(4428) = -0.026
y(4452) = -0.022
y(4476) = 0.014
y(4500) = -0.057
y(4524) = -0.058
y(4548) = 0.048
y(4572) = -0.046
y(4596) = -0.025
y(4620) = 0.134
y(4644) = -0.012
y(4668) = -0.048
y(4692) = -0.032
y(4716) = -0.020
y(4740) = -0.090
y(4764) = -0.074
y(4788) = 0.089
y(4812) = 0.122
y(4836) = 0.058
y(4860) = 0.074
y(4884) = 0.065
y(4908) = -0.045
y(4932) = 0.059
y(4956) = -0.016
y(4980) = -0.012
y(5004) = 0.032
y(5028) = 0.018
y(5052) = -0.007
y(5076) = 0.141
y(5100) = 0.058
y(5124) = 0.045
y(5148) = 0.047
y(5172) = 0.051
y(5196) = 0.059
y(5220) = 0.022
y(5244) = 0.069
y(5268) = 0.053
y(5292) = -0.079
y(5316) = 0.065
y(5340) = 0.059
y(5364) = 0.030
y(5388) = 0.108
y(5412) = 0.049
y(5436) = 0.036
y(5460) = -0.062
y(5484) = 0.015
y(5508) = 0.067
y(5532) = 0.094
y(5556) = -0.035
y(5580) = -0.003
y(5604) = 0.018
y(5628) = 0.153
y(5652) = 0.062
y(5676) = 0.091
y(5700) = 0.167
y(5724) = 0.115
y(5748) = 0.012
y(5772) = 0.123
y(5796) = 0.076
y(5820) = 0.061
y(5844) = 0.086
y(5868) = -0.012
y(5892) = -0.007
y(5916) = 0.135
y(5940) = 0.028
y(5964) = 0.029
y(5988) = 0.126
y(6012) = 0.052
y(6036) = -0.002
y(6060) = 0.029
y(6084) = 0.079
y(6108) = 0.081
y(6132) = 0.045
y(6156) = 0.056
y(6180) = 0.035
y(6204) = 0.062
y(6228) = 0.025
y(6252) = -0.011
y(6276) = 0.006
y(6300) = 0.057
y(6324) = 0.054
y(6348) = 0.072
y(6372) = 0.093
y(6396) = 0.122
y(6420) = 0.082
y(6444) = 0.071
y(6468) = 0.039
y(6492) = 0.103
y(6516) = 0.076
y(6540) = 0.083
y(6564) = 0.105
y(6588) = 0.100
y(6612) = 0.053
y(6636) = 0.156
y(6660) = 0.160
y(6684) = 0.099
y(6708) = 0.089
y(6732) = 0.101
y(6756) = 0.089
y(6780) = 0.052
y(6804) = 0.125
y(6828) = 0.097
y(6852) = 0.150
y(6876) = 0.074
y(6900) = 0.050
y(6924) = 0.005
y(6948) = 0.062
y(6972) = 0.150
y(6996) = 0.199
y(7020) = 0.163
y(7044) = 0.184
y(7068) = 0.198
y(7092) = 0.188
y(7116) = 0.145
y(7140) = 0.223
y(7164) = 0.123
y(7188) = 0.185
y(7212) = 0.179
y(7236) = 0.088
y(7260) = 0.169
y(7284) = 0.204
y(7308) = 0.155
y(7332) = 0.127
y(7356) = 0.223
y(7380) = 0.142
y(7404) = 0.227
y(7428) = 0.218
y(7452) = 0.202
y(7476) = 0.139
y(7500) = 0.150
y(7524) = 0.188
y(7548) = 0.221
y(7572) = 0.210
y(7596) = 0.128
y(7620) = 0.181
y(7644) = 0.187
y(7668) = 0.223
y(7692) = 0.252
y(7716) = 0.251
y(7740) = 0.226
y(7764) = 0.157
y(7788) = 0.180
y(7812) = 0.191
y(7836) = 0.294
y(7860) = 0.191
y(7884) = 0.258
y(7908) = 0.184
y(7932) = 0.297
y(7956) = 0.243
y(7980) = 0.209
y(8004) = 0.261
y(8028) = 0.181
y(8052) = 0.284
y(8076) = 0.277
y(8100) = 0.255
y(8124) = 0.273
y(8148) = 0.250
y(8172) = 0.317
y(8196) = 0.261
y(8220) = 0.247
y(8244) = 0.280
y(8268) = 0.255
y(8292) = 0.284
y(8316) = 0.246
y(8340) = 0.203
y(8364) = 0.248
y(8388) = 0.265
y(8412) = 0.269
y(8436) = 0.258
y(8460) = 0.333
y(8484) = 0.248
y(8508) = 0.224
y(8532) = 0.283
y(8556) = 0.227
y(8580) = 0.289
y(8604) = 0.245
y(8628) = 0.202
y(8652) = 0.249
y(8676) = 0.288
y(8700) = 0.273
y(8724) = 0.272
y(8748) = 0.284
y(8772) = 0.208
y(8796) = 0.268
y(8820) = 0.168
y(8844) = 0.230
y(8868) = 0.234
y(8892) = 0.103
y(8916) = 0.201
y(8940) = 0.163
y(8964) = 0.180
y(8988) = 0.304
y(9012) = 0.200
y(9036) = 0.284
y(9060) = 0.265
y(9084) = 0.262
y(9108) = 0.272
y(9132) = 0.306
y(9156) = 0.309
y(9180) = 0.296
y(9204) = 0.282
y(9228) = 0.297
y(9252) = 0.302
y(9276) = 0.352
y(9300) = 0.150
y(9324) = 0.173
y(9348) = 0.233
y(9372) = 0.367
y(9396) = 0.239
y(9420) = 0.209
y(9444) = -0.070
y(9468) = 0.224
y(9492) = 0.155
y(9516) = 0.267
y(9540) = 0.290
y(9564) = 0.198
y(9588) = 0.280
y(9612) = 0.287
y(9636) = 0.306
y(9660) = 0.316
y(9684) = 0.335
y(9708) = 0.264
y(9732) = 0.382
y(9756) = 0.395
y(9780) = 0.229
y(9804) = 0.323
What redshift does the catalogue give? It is 0.75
